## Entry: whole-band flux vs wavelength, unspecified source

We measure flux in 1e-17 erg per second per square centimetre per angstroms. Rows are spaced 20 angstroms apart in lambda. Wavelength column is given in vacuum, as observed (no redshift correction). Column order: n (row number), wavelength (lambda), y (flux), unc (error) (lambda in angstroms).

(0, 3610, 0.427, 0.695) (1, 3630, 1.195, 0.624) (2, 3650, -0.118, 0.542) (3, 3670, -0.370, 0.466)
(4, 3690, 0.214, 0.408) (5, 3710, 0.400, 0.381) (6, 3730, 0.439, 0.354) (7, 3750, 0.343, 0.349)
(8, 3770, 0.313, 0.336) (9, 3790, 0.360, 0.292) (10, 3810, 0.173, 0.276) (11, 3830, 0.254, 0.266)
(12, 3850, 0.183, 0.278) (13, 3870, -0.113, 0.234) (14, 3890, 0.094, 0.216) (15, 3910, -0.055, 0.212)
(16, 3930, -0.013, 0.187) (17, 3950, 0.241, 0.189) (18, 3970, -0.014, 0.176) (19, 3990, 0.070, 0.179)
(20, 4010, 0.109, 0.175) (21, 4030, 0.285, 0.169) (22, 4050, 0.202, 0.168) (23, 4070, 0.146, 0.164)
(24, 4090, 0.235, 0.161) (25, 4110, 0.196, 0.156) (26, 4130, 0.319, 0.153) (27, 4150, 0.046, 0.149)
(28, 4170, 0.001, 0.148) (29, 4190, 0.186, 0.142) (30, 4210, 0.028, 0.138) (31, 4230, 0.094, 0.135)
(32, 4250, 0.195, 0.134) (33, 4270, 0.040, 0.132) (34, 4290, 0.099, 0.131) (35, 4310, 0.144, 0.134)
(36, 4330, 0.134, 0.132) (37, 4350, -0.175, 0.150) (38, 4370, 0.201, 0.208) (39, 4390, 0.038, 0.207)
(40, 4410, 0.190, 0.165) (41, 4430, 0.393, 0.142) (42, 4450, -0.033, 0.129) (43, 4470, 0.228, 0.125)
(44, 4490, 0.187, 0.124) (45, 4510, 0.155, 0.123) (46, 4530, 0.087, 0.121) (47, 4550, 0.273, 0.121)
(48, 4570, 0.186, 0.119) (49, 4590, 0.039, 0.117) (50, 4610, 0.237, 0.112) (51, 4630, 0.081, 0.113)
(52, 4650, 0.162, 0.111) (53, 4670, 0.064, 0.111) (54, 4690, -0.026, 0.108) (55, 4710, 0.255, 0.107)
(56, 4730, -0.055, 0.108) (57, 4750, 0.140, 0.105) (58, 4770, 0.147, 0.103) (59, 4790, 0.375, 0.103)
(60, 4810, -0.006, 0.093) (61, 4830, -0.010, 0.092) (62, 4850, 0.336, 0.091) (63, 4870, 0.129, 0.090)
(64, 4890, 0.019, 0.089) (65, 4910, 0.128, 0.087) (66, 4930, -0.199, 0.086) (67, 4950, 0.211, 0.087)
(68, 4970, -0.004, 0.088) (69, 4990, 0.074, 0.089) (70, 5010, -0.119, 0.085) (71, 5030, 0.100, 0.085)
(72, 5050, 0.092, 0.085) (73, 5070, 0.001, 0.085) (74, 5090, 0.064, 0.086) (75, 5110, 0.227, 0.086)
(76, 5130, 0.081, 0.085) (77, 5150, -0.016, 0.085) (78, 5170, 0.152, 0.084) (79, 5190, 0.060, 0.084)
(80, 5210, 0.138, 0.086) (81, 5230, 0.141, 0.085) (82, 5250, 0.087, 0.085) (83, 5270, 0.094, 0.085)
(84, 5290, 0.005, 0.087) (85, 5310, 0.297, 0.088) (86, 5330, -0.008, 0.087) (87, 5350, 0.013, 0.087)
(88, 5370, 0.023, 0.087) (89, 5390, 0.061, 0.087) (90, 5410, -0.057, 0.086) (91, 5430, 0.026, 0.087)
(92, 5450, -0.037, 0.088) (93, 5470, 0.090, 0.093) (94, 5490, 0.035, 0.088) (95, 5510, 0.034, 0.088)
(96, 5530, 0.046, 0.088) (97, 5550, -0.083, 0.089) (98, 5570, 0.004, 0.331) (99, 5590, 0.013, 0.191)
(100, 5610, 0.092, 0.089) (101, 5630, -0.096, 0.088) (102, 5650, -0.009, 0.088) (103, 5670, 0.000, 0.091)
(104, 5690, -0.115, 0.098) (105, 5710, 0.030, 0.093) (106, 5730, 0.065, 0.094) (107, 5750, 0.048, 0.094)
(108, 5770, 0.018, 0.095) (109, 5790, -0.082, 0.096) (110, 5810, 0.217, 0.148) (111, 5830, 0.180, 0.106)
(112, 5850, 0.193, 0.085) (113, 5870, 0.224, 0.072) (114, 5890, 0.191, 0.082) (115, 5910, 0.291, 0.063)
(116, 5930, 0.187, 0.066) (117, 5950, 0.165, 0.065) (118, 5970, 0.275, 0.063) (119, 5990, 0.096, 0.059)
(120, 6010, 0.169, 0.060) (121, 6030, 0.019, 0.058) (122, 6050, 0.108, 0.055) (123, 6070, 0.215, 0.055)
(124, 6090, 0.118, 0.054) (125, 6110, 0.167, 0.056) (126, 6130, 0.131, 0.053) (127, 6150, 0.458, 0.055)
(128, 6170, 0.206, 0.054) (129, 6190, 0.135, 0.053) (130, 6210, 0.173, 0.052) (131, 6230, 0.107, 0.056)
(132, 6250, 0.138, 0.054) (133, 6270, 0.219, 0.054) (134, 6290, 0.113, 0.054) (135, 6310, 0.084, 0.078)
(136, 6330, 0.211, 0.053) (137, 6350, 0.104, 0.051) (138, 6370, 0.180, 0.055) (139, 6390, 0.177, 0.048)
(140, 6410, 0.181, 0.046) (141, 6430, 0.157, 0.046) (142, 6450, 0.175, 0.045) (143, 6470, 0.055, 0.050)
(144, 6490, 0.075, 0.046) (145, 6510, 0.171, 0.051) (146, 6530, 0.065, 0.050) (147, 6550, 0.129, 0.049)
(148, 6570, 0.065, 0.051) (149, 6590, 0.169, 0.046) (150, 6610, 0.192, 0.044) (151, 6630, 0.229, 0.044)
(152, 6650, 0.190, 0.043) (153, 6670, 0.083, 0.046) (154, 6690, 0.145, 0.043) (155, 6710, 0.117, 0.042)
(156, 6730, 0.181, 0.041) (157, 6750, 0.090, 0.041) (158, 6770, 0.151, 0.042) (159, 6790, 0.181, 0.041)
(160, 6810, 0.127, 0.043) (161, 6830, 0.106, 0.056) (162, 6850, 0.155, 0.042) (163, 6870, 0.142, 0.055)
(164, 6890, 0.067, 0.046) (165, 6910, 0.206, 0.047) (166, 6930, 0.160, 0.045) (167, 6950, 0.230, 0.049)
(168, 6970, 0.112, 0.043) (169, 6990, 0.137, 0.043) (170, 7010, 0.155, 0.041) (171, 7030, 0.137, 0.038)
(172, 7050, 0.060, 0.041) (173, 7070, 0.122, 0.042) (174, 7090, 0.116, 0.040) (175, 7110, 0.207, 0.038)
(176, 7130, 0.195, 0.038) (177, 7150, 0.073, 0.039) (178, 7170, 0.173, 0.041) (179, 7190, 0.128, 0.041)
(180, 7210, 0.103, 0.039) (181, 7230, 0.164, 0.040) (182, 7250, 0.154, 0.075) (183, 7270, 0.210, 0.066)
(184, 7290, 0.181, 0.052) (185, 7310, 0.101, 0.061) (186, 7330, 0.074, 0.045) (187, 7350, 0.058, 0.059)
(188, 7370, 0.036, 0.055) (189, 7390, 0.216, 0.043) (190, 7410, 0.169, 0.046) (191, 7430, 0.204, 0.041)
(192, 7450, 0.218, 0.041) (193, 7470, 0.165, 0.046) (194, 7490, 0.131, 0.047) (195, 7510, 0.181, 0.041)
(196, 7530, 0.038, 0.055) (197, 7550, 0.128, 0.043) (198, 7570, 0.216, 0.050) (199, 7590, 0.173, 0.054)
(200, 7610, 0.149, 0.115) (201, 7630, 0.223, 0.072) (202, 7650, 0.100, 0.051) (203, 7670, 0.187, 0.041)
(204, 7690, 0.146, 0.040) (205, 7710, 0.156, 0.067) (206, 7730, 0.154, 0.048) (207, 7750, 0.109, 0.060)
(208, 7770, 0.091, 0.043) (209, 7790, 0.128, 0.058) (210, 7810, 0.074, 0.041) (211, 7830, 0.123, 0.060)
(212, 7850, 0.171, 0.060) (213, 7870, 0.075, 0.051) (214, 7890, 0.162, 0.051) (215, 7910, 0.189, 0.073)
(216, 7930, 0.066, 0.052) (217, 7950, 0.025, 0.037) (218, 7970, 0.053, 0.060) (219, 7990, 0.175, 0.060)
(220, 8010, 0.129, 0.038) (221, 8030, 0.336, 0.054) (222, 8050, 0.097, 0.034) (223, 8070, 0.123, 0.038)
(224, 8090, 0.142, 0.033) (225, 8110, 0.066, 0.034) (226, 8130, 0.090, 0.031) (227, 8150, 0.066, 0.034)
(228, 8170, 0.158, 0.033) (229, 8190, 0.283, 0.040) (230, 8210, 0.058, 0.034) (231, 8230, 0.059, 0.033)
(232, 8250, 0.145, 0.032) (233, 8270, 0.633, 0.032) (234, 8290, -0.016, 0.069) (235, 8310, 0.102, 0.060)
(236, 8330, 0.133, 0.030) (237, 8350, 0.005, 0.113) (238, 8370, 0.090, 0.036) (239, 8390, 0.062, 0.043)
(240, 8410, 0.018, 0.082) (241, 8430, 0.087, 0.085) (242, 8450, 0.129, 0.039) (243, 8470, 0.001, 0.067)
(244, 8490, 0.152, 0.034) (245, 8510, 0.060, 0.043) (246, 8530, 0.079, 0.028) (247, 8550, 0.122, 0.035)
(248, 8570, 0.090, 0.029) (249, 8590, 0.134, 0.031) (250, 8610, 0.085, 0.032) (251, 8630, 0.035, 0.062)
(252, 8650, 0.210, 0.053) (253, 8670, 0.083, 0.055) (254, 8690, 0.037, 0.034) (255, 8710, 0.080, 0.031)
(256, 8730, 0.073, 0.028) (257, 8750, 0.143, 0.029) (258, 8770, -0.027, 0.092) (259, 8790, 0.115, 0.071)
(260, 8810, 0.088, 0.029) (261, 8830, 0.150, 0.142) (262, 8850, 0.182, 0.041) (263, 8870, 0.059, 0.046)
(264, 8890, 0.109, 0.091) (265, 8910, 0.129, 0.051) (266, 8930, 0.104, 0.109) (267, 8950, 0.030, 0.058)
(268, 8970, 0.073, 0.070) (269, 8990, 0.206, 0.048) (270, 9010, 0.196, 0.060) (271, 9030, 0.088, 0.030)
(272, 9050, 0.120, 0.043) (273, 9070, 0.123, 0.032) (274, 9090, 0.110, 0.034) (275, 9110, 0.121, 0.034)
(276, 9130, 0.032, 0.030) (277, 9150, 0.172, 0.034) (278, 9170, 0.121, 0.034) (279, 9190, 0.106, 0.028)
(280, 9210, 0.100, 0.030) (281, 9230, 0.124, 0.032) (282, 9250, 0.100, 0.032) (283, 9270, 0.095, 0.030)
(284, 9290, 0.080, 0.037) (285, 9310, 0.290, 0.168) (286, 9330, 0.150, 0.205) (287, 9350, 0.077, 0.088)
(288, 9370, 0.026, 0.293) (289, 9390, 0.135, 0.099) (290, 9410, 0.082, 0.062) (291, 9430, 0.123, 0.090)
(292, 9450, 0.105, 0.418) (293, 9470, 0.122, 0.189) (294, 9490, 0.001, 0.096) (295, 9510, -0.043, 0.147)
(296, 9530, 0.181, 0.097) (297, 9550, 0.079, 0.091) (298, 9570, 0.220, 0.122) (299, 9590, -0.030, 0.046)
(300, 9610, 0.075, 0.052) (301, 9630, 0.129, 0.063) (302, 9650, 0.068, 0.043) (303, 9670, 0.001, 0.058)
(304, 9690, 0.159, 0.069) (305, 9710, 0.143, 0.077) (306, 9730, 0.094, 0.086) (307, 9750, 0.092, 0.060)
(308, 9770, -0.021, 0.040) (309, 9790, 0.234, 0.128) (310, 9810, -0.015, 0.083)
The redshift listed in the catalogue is 0.65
